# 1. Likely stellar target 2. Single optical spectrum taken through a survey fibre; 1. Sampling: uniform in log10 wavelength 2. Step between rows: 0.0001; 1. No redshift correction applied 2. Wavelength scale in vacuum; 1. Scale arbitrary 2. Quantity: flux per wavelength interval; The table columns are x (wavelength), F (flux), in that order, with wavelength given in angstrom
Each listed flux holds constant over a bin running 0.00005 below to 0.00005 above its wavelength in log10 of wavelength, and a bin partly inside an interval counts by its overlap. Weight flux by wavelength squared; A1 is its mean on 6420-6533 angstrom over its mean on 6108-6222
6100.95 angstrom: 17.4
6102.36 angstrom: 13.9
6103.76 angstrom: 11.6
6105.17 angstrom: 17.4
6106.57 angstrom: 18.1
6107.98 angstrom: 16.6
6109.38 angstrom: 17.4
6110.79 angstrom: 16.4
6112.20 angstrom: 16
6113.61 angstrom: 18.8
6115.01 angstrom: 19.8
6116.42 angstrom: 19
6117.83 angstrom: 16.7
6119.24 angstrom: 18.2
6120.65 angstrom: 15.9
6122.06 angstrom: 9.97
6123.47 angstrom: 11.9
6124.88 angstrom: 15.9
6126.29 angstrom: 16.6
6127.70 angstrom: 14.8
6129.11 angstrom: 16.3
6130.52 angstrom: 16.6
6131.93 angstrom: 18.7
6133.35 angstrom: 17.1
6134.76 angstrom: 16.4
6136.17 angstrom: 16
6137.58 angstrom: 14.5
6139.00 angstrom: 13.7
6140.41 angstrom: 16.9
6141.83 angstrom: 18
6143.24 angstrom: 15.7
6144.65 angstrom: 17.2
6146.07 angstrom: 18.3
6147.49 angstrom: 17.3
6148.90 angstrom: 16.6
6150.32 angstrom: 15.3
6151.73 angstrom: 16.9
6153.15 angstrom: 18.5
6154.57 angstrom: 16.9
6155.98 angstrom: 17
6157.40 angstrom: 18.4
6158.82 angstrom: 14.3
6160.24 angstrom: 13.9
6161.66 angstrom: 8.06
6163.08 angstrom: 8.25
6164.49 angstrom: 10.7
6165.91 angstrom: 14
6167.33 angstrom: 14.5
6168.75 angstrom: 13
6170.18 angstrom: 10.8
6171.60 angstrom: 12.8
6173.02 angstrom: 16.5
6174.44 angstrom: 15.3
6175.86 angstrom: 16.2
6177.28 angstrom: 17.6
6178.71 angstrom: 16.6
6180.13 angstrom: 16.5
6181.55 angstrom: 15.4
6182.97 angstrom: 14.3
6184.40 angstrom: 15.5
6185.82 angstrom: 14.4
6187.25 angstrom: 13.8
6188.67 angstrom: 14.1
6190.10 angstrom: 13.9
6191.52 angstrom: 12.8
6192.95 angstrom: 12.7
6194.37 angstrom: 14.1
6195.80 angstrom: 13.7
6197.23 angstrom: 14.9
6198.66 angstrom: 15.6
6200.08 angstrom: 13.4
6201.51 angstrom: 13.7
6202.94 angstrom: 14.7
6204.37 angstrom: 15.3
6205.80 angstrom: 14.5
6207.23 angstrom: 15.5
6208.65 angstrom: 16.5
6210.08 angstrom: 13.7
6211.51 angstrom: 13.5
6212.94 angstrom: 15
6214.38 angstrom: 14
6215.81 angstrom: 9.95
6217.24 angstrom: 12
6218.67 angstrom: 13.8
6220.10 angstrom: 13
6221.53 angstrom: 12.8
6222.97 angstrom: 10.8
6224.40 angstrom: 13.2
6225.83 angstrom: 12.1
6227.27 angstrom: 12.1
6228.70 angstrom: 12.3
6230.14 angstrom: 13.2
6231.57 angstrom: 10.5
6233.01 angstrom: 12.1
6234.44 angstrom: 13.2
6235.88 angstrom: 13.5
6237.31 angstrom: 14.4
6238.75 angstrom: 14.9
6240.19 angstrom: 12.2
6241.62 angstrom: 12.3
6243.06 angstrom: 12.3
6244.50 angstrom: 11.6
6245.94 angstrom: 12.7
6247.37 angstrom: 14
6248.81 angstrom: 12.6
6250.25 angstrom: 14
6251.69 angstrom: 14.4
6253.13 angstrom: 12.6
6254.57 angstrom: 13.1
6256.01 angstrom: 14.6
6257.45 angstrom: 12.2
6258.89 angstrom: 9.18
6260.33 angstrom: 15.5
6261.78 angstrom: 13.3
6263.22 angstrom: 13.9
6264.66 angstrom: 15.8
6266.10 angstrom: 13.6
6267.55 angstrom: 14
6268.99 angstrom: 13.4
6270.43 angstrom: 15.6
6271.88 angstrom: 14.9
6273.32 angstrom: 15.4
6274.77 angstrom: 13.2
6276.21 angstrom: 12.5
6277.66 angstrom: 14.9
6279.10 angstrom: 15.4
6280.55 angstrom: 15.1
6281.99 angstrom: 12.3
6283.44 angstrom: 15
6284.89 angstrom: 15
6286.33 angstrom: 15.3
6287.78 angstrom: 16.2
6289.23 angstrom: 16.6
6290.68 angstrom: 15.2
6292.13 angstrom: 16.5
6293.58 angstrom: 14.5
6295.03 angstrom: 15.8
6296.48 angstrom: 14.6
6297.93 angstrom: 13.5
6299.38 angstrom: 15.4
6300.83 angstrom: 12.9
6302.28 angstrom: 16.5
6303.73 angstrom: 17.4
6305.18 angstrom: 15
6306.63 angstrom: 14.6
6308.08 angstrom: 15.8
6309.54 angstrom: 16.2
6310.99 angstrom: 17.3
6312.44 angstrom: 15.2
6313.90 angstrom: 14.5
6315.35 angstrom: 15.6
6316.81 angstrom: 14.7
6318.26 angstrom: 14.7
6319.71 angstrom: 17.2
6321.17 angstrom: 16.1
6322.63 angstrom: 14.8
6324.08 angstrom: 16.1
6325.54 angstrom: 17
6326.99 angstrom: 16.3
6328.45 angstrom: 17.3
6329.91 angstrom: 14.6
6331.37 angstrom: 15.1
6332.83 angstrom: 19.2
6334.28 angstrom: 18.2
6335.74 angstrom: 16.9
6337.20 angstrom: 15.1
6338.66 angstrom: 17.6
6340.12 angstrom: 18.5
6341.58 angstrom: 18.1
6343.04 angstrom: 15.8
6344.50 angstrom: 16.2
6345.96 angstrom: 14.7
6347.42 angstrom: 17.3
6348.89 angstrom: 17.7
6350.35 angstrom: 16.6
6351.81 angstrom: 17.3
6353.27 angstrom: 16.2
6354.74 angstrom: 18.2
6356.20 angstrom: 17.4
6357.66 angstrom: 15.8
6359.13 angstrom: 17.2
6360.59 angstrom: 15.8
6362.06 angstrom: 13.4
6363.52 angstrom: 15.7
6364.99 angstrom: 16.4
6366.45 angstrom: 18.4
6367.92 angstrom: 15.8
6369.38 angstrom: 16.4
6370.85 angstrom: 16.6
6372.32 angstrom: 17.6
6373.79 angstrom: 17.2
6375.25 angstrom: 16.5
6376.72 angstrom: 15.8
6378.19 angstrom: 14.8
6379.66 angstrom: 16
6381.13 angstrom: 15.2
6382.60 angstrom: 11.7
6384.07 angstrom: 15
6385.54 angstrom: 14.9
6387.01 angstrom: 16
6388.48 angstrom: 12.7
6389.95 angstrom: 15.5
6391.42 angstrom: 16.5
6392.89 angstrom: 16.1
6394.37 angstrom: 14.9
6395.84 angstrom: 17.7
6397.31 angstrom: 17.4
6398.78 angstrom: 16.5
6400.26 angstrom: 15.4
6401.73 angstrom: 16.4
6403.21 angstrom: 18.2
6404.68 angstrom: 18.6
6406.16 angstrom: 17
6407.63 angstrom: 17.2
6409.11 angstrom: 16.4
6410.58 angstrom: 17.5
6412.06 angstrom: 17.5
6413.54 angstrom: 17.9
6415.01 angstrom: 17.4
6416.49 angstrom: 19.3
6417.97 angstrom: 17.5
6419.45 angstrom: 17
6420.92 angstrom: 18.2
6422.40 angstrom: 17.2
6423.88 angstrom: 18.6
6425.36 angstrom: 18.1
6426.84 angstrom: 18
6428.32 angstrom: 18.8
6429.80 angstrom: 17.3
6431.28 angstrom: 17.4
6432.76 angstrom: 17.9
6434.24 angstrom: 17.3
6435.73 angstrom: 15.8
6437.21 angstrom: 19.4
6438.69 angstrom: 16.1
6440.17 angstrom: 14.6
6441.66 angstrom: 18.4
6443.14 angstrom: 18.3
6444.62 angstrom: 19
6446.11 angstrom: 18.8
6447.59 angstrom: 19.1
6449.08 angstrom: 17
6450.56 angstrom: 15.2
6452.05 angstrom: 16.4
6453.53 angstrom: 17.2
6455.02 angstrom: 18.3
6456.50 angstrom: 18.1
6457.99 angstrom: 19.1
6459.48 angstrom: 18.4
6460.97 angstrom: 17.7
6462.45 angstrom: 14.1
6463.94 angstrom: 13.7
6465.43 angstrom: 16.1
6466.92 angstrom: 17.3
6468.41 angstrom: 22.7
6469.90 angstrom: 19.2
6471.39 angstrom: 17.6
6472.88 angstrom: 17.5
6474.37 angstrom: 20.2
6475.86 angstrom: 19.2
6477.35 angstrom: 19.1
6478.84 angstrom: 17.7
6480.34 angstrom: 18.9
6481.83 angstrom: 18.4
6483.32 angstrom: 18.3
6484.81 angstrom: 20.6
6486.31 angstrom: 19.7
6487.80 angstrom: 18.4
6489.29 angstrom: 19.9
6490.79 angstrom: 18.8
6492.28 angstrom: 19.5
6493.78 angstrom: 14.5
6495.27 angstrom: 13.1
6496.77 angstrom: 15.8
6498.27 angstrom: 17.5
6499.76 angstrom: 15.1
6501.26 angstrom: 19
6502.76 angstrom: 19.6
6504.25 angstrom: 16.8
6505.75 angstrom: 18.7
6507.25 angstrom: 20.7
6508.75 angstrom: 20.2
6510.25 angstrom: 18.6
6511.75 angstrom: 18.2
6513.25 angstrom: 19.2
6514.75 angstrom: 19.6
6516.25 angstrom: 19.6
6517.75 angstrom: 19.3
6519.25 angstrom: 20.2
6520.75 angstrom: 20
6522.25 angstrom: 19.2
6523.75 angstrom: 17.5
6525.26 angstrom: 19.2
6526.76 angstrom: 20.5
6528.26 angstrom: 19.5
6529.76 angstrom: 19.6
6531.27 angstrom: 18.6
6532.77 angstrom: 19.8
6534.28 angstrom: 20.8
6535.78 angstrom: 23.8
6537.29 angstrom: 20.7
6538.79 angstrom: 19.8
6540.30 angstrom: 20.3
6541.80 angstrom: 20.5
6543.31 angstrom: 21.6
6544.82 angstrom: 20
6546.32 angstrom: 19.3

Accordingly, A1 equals 1.33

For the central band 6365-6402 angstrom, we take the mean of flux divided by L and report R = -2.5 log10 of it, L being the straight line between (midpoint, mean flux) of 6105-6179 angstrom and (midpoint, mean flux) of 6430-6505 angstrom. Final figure 0.09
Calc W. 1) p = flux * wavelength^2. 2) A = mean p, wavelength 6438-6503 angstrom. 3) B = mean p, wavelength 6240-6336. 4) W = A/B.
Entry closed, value 1.27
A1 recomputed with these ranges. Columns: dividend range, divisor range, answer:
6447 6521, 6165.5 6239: 1.43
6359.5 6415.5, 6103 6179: 1.12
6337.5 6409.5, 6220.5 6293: 1.24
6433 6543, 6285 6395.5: 1.21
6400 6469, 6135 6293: 1.32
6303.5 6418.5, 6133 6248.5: 1.22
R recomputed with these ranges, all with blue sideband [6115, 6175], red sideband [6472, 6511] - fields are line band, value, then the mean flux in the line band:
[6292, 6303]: 0.12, 14.9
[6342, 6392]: 0.08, 16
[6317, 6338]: 0.04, 16.3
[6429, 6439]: 0.03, 17.4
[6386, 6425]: 0.04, 16.9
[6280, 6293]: 0.09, 15.2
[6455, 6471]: 0.02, 17.7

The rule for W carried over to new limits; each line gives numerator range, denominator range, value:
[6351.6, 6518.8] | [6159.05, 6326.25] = 1.31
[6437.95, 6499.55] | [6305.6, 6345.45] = 1.14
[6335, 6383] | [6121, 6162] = 1.11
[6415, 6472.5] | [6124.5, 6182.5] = 1.25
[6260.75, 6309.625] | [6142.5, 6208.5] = 1.04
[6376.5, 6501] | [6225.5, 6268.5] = 1.40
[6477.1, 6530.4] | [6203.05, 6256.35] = 1.54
